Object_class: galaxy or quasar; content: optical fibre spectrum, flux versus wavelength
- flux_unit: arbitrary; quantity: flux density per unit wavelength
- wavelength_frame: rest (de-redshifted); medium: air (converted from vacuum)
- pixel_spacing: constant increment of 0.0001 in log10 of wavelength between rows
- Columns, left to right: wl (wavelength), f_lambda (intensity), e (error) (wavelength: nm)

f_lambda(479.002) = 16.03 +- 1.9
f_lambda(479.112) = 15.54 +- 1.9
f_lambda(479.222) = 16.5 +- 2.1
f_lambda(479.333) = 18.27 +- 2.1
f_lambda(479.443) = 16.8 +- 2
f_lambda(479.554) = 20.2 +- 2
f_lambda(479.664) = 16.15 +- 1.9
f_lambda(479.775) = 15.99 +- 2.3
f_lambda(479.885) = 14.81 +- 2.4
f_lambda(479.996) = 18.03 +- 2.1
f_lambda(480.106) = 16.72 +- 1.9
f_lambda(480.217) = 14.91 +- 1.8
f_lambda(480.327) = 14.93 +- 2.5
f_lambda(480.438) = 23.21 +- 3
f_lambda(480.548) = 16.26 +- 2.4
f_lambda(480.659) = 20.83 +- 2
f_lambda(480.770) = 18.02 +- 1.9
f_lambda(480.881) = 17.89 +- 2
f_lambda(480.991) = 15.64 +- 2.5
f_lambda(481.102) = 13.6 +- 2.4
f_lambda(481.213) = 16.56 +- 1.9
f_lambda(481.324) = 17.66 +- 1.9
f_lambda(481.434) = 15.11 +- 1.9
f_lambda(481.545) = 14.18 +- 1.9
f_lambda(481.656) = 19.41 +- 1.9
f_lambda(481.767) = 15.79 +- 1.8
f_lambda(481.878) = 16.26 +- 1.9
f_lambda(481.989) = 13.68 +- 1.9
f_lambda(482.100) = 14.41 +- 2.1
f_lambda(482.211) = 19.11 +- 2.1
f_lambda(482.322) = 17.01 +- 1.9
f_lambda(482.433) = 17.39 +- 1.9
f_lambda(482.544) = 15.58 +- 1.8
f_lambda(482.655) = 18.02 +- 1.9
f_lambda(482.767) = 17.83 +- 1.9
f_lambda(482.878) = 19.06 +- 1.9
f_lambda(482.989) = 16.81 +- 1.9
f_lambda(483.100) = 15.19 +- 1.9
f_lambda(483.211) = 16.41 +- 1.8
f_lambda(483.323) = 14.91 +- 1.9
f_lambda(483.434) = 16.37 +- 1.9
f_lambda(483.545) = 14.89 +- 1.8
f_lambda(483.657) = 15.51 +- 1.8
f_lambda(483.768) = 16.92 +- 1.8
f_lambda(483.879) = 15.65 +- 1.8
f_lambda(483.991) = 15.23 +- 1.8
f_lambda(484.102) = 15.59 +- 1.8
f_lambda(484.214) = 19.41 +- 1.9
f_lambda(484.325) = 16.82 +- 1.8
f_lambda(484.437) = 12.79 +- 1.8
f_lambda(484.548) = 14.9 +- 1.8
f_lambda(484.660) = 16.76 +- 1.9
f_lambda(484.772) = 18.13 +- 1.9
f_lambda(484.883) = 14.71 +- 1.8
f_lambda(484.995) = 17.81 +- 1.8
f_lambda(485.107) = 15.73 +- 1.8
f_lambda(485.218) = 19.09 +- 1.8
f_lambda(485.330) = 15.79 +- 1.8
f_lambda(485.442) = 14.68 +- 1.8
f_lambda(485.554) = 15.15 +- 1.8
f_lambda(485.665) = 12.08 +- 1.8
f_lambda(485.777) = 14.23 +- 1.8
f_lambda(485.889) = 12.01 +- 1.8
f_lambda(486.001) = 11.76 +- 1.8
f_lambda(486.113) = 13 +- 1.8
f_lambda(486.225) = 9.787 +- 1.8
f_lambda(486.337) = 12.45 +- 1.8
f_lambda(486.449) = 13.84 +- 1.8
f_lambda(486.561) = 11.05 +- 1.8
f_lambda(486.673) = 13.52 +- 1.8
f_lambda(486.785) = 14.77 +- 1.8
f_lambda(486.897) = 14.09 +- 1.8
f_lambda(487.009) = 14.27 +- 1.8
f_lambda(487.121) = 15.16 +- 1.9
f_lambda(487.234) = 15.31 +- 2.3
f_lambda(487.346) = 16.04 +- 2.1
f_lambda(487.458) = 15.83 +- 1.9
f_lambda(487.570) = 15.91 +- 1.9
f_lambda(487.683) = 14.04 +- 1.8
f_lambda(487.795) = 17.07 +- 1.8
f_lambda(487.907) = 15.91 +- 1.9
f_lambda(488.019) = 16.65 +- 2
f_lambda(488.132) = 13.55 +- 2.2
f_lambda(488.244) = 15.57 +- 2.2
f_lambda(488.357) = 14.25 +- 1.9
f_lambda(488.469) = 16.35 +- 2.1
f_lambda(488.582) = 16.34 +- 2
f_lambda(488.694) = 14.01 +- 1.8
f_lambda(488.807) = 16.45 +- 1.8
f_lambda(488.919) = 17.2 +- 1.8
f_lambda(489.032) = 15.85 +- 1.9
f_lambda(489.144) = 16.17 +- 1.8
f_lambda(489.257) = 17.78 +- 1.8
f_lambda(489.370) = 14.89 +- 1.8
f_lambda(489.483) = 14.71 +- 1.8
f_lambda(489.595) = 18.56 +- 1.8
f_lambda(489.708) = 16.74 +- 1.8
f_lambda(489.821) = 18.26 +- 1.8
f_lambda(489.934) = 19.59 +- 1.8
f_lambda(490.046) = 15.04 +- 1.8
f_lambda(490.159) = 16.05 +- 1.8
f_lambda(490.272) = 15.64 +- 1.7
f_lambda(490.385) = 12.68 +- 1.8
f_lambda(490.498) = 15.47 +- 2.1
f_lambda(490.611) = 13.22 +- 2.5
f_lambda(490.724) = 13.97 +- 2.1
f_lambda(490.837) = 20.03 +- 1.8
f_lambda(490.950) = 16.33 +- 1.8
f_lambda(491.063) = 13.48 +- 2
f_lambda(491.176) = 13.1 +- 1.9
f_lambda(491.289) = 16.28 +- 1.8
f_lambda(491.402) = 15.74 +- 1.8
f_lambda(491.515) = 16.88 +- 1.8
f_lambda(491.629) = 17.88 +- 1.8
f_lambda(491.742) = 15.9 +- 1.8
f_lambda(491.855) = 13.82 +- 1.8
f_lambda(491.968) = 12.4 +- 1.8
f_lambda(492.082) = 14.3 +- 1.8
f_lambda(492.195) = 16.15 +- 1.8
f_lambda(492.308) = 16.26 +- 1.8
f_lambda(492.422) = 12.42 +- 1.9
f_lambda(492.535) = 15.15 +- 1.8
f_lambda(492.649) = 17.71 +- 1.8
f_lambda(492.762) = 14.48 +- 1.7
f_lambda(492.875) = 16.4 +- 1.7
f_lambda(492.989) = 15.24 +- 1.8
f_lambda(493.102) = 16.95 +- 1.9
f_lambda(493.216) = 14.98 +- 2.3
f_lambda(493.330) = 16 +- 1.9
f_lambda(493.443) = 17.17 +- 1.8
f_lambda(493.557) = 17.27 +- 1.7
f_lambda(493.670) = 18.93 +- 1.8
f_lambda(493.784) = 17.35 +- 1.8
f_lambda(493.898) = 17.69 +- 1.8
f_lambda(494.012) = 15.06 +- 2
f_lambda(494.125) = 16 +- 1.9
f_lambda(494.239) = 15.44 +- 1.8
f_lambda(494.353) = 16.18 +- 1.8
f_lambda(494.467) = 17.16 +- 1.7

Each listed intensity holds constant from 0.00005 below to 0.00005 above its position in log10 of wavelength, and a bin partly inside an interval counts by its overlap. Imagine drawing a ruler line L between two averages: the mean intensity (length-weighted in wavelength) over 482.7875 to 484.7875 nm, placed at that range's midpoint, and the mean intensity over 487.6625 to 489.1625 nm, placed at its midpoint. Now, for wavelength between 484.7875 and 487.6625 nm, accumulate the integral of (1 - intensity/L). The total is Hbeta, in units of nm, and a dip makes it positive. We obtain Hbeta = 0.28 nm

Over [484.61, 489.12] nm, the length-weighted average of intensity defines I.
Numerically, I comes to 14.9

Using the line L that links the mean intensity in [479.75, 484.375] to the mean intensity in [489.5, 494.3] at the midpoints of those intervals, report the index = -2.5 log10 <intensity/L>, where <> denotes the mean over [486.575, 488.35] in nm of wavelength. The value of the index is 0.08 mag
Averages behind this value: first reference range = 16.6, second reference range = 15.9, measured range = 15.1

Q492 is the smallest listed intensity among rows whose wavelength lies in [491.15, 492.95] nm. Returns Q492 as 12.4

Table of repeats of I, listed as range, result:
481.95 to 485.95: 16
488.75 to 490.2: 16.7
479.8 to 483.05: 16.8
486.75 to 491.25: 15.7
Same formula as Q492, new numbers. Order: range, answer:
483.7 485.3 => 12.79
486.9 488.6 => 13.55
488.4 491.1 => 12.68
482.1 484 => 14.41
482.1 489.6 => 9.787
